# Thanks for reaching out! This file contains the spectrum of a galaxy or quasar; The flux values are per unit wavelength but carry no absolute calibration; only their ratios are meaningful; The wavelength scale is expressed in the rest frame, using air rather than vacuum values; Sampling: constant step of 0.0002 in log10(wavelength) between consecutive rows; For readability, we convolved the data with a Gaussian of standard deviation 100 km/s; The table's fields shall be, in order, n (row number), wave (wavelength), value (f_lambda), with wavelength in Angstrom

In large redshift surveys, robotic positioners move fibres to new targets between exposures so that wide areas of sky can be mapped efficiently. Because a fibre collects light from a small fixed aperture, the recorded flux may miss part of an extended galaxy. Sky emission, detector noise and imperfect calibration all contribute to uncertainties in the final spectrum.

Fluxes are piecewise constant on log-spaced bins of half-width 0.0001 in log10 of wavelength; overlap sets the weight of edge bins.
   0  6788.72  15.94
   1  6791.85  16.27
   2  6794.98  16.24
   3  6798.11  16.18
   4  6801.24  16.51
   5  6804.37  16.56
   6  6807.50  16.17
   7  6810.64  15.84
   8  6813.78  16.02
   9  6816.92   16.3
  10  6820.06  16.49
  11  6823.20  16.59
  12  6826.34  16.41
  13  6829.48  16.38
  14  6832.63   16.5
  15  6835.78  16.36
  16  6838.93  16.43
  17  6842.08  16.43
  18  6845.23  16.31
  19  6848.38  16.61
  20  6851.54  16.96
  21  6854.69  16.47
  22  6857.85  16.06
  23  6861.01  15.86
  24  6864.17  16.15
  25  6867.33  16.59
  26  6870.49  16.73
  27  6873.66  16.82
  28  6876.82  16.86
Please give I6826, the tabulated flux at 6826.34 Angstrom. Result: 16.41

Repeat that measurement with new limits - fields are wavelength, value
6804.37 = 16.56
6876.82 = 16.86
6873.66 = 16.82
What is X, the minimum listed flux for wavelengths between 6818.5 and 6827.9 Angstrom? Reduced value 16.41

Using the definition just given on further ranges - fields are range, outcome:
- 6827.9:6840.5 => 16.36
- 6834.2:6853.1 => 16.31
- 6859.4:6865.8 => 15.86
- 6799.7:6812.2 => 15.84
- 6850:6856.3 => 16.47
